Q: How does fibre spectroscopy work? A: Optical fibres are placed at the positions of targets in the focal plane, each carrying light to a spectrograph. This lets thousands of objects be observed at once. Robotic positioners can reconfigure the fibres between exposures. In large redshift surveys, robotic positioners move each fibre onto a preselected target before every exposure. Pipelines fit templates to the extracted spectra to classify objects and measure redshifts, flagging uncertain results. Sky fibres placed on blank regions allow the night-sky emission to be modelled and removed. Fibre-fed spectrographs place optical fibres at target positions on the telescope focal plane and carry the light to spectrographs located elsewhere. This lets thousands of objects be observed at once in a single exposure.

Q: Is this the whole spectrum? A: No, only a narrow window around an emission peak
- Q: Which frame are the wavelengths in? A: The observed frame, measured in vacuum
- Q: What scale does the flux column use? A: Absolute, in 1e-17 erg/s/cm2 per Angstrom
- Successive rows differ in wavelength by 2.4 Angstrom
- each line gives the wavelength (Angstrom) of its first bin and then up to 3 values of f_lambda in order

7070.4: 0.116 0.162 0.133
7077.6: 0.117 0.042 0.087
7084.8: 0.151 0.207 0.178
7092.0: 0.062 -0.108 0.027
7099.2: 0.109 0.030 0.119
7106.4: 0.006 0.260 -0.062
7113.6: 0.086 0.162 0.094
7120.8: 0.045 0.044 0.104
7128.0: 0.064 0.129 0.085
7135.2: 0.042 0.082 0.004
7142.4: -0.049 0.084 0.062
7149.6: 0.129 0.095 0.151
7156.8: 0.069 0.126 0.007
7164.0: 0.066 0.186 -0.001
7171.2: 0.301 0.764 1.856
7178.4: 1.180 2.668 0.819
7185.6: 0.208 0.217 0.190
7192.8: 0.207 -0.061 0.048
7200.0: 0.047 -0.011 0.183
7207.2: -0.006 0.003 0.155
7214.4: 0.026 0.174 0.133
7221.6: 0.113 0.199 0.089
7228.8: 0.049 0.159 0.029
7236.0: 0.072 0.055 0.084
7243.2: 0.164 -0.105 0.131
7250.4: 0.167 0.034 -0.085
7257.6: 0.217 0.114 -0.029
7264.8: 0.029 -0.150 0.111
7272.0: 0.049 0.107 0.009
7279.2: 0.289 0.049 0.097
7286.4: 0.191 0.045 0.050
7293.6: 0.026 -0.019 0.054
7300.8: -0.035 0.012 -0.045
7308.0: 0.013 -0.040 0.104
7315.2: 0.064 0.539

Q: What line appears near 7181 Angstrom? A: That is [O II] 3727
